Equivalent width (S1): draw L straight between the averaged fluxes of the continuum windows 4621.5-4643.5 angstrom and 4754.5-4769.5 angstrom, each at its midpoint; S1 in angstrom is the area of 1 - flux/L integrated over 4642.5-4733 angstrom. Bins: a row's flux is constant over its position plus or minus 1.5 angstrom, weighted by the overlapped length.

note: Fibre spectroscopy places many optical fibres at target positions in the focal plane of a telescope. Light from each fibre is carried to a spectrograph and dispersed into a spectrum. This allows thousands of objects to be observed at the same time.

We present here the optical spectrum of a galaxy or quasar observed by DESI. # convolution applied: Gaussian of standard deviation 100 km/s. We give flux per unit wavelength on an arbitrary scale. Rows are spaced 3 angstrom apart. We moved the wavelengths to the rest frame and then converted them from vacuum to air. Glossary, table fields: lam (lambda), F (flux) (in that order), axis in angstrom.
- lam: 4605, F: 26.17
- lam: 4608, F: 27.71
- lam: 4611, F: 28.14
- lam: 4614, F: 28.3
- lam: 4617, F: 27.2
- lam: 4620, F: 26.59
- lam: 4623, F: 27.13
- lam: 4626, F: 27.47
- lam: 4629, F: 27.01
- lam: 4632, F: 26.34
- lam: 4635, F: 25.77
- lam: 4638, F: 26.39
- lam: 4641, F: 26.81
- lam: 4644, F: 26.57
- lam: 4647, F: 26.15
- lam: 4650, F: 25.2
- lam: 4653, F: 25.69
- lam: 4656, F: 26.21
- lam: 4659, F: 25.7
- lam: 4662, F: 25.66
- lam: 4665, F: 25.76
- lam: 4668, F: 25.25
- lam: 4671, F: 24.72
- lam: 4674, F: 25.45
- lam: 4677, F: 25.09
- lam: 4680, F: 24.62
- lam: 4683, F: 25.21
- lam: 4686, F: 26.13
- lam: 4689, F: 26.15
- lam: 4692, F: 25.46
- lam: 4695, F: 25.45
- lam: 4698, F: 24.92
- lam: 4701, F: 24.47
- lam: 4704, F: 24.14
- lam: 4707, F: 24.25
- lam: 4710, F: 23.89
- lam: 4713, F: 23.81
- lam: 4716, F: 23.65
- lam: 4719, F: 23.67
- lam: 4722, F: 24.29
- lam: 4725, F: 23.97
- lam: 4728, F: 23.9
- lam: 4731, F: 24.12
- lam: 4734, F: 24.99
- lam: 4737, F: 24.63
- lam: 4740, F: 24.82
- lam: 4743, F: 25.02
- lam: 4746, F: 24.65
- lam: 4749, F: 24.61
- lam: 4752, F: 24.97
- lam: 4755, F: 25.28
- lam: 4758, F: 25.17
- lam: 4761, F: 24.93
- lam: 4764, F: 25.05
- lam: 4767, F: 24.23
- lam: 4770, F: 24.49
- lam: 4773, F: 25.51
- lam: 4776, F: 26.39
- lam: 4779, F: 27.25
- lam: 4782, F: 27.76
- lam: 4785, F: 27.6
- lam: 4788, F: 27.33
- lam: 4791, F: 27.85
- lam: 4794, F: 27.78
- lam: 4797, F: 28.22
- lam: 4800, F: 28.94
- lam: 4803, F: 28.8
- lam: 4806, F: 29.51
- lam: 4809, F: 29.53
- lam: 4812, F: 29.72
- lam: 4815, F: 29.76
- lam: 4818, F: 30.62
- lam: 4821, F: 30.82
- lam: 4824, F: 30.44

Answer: 3.29 angstrom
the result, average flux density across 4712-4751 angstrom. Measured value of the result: 24.3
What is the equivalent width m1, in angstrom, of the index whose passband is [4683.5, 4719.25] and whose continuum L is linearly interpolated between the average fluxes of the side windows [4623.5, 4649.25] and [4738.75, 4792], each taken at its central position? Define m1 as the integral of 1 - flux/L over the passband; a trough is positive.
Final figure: 1.9 angstrom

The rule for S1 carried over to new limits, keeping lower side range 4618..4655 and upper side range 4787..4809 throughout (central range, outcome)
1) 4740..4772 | 3.5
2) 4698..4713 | 1.7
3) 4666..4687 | 1.4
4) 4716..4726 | 1.3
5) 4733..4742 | 0.9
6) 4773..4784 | 0.5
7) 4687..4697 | 0.5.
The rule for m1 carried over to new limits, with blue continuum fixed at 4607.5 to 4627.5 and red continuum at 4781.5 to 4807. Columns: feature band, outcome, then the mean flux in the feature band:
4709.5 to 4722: 1.83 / 23.8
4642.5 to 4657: 0.87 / 26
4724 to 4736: 1.57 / 24.3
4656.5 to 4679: 1.87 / 25.4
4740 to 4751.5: 1.32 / 24.8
